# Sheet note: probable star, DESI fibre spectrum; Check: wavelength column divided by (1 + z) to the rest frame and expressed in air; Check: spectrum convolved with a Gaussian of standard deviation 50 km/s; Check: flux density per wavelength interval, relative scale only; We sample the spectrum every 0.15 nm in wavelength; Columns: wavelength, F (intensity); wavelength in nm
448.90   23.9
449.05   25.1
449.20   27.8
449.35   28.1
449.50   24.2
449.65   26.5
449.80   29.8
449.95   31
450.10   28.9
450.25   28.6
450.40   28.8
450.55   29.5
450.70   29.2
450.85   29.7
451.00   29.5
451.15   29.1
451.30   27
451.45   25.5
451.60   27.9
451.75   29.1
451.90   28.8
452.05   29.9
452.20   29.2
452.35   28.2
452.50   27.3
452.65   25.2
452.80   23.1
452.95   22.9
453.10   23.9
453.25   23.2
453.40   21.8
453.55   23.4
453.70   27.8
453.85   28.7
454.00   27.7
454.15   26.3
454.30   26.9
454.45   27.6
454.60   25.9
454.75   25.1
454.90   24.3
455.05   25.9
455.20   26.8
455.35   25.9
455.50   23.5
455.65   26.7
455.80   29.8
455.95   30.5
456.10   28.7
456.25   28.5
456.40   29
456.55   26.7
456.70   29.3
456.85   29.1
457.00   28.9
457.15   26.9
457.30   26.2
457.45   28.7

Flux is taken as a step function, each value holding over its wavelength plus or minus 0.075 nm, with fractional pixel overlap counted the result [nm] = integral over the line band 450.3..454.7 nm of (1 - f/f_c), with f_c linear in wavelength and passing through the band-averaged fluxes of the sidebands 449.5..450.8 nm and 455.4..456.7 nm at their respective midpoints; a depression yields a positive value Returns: 0.22 nm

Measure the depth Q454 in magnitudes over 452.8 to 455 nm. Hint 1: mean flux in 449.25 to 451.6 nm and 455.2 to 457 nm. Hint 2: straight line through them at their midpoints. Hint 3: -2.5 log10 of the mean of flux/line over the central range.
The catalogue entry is 0.11 mag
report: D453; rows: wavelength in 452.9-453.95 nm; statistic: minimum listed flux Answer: 21.8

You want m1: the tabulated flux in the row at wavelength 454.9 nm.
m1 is 24.3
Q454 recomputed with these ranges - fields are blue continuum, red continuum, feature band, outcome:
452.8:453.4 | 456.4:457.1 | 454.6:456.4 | -0.01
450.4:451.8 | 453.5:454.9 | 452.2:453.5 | 0.11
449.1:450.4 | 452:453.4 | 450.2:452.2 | -0.07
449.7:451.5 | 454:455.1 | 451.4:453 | 0.03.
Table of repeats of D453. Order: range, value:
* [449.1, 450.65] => 24.2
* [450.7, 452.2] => 25.5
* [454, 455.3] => 24.3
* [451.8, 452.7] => 25.2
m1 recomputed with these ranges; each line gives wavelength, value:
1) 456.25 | 28.5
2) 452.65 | 25.2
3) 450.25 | 28.6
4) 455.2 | 26.8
